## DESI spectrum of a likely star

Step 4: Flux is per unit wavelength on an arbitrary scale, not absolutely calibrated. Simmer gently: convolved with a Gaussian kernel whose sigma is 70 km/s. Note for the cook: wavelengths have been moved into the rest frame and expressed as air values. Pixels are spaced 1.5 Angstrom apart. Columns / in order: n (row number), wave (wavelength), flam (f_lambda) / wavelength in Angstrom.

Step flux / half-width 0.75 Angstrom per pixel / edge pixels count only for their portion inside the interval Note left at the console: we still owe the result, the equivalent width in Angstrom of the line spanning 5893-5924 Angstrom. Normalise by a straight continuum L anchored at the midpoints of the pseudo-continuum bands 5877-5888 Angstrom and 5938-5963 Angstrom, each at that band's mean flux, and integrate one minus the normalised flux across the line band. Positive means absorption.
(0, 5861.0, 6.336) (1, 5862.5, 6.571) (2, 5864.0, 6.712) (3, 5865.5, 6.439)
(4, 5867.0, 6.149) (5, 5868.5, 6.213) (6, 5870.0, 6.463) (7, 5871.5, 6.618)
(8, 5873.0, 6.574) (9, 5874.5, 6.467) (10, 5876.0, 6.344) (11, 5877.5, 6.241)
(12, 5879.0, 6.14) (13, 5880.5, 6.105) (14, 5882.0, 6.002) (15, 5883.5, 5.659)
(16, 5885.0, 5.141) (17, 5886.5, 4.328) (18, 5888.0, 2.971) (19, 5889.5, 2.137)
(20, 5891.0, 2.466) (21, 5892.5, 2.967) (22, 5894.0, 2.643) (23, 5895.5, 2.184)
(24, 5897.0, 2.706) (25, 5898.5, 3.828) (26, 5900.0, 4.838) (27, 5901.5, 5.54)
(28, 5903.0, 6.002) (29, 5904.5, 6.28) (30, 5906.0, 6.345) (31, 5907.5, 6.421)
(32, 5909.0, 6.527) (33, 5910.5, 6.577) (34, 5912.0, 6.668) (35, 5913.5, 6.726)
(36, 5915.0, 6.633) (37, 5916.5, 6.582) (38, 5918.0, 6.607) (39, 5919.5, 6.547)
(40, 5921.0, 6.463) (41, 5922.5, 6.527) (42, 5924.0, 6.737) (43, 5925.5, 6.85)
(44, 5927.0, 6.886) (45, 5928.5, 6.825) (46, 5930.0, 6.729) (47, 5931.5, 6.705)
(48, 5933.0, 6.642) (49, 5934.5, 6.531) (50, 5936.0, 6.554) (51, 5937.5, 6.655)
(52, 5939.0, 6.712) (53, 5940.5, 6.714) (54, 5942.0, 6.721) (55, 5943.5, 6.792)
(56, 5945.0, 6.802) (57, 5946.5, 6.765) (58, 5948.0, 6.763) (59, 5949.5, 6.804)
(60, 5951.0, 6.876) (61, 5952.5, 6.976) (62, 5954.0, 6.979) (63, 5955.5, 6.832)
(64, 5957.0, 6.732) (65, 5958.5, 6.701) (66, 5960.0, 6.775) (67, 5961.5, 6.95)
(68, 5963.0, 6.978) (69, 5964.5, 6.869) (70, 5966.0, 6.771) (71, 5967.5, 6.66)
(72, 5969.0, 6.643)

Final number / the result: 1.9 Angstrom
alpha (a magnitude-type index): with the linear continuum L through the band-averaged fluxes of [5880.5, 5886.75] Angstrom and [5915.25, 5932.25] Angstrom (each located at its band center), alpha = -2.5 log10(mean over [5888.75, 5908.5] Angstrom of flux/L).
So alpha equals 0.380 mag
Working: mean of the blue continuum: 5.46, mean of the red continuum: 6.68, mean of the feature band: 4.21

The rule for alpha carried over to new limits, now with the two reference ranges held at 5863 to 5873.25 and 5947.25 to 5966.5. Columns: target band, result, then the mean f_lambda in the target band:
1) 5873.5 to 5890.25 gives 0.23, 5.25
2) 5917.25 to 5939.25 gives 0.01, 6.66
